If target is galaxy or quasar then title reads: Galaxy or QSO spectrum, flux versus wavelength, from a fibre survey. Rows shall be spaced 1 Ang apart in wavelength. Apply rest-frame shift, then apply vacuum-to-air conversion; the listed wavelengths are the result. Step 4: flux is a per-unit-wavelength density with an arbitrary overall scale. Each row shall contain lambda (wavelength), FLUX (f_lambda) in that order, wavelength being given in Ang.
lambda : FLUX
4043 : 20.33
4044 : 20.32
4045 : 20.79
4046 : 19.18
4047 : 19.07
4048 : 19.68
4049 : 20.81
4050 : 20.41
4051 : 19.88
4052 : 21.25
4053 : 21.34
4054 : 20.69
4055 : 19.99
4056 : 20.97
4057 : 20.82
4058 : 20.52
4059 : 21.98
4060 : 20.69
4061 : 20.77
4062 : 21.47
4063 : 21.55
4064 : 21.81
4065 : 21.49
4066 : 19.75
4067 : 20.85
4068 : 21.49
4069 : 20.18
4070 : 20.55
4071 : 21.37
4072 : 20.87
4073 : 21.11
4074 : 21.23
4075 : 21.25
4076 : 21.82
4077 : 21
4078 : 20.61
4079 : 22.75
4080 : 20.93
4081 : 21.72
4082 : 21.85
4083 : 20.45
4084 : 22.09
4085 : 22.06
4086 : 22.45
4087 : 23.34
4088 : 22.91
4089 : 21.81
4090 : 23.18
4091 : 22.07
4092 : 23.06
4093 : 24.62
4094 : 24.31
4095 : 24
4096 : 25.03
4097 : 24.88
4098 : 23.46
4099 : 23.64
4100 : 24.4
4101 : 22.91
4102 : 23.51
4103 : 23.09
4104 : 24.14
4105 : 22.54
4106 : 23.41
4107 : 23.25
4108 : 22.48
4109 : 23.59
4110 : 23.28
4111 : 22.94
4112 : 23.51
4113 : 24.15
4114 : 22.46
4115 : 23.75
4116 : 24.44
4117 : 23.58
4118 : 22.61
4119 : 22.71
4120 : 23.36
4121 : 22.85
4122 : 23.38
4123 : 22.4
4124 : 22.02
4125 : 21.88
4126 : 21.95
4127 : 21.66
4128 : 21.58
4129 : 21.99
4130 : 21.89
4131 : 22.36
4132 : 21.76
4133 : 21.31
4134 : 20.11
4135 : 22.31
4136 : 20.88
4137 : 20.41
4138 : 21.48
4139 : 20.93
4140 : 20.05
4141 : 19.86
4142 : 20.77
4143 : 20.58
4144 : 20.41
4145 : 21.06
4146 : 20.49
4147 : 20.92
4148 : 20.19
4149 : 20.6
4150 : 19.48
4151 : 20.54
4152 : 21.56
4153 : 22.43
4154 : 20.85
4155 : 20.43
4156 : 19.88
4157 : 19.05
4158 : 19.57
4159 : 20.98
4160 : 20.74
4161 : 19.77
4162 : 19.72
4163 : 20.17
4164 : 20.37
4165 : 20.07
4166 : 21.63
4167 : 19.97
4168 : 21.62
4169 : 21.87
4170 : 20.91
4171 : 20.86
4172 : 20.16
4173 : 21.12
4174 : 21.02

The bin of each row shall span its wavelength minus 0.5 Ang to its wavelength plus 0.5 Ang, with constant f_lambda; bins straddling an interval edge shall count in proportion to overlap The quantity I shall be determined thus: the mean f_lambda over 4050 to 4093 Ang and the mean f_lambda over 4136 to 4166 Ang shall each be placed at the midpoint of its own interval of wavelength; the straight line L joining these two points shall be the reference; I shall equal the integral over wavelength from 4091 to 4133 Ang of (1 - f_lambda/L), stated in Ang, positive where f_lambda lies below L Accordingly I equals -4.3 Ang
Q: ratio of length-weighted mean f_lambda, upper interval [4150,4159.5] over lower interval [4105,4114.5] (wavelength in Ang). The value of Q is 0.9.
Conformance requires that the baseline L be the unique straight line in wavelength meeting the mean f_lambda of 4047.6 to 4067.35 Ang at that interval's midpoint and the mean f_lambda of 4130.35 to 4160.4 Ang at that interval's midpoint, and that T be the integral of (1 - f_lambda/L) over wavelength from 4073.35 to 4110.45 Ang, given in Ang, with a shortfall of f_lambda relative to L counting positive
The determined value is -3.5 Ang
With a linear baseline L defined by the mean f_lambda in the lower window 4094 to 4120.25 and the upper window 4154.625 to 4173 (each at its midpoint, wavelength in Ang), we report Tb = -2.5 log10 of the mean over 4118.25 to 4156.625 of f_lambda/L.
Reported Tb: 0.03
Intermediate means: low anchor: 23.5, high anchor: 20.5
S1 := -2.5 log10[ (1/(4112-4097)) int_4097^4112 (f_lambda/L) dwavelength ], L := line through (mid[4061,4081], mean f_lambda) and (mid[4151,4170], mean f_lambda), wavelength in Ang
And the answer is -0.12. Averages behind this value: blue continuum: 21.2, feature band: 23.4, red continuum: 20.6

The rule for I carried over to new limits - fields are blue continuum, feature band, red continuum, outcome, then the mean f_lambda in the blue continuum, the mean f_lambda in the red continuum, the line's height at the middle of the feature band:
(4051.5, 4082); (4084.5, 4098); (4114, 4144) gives -1.2 Ang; 21.1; 21.9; 21.4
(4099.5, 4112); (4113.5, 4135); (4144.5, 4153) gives -0.2 Ang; 23.3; 20.7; 22.2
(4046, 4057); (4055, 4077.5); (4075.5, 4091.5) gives 0.0 Ang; 20.4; 21.9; 21.1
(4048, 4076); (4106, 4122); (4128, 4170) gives -1.9 Ang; 20.9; 20.8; 20.8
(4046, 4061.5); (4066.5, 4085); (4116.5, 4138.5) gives -0.2 Ang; 20.5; 22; 21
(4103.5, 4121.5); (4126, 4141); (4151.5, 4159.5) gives 0.5 Ang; 23.3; 20.6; 22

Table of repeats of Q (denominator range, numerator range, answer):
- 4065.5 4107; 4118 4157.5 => 0.95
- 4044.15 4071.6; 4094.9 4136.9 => 1.10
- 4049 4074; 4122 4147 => 1.02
